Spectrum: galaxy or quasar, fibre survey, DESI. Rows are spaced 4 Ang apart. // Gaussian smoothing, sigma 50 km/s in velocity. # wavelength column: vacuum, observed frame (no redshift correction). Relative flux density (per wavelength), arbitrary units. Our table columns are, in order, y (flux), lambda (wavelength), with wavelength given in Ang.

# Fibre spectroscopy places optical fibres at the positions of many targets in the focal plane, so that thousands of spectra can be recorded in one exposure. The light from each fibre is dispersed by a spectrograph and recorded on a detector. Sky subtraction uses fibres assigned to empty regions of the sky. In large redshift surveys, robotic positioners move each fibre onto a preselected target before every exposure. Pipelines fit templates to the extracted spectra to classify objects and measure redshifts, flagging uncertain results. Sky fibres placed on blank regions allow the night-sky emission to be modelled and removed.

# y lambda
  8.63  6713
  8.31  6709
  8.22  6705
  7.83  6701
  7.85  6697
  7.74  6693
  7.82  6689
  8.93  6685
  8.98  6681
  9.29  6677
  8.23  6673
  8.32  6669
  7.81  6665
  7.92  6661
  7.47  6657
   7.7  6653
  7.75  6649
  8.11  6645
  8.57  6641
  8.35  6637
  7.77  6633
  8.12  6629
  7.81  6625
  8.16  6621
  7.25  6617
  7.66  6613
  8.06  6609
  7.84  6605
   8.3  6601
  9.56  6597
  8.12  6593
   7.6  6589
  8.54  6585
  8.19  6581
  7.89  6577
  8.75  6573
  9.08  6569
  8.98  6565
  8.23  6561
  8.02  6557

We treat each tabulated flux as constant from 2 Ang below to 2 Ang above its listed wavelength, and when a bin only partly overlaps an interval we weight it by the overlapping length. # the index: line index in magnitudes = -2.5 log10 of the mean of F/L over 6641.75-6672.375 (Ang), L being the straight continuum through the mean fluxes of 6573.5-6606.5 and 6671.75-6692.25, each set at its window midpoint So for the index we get 0.08 mag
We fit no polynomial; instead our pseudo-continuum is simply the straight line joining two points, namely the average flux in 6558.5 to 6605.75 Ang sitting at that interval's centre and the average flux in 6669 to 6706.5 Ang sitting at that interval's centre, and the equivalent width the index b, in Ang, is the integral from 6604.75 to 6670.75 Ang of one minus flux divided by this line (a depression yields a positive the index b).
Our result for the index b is 3.6 Ang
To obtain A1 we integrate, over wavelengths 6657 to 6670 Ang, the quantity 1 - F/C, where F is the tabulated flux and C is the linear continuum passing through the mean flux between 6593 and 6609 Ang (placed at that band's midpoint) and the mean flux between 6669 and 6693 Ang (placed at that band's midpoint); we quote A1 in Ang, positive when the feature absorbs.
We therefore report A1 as 0.9 Ang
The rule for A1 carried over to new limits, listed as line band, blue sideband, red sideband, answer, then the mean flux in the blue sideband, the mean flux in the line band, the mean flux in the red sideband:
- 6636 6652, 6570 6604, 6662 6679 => 0.43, 8.37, 8.15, 8.38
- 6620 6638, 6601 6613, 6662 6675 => -0.01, 7.96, 8.02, 8.1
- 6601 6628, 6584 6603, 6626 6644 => 1.46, 8.42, 7.85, 8.18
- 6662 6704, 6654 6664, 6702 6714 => -1.41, 7.71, 8.27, 8.32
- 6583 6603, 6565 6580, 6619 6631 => -0.11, 8.6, 8.42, 8.03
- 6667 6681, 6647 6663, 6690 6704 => -1.62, 7.71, 8.67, 7.84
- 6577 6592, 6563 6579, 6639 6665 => 0.82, 8.68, 8.08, 7.91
